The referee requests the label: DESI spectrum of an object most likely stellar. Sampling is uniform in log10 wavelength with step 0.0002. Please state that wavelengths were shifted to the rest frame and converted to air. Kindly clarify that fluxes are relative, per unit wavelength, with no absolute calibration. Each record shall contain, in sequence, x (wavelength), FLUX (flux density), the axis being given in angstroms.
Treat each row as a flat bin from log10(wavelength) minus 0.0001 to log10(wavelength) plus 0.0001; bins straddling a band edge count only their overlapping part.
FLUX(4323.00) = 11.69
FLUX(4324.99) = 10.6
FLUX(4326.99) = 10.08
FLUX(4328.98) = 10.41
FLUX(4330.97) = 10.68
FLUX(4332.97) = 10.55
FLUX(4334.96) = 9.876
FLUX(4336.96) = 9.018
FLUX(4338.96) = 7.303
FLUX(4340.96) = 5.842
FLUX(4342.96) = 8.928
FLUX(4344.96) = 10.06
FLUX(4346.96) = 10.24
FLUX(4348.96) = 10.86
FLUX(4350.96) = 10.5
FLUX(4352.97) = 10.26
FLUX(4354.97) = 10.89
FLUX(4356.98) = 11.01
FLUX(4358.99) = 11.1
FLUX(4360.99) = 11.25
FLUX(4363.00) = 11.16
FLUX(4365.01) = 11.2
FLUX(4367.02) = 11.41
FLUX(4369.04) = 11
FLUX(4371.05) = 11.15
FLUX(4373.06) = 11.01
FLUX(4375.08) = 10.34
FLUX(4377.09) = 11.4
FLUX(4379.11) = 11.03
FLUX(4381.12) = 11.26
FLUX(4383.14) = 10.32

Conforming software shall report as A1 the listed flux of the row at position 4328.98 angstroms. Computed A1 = 10.41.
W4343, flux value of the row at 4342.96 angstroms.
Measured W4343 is 8.928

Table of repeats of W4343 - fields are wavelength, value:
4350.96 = 10.5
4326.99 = 10.08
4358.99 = 11.1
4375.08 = 10.34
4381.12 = 11.26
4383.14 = 10.32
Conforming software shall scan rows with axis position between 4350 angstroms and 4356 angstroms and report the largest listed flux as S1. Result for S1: 10.89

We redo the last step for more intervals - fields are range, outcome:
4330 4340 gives 10.68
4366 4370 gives 11.41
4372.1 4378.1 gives 11.4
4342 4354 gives 10.86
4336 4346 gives 10.06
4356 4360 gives 11.1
